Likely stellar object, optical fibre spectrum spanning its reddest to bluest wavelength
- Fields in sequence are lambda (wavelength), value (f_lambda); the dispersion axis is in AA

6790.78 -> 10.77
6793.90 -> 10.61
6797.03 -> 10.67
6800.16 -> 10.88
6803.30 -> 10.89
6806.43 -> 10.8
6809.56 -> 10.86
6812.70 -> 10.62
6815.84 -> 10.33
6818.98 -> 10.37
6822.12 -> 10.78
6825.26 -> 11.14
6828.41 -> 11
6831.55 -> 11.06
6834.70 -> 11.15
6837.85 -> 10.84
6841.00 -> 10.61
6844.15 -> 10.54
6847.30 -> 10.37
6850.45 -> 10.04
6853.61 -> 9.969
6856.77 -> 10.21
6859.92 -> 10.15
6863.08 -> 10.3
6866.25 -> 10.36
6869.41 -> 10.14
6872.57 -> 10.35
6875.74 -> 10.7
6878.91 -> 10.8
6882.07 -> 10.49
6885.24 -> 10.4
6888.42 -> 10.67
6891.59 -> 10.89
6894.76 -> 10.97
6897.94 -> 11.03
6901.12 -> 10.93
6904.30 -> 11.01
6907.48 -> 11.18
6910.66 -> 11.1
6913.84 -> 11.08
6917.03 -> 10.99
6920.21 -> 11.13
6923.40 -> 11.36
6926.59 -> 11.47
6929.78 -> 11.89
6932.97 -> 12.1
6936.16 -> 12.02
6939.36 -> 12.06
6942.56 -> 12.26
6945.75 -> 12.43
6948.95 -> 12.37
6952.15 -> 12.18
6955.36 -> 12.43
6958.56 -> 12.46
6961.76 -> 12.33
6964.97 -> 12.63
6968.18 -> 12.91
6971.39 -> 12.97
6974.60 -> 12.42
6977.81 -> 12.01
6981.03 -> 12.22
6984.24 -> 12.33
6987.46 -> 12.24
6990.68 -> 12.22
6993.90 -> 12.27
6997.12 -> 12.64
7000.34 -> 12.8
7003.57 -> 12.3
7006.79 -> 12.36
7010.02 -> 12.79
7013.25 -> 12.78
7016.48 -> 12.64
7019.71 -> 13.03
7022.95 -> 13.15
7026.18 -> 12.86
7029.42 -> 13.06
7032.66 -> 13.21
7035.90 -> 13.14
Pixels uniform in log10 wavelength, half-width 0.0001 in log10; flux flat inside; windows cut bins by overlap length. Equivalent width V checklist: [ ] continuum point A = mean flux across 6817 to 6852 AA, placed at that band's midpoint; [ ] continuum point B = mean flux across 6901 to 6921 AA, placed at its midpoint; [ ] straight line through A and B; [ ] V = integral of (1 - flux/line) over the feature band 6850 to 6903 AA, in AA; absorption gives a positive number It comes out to 1.96 AA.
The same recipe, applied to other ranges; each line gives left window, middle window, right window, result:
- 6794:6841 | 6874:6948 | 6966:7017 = 2.8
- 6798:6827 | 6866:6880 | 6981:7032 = 1.1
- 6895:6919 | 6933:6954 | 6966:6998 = -0.9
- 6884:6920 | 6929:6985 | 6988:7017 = -2.6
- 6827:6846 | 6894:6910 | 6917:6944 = 0.6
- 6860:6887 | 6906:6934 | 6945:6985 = 0.2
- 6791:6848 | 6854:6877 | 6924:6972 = 2.0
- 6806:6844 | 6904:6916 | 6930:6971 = 0.8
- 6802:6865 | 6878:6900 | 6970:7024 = 1.0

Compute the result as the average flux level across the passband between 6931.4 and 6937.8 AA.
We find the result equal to 12.1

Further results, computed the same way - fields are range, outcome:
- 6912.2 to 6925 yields 11.1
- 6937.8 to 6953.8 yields 12.3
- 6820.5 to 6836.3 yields 11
